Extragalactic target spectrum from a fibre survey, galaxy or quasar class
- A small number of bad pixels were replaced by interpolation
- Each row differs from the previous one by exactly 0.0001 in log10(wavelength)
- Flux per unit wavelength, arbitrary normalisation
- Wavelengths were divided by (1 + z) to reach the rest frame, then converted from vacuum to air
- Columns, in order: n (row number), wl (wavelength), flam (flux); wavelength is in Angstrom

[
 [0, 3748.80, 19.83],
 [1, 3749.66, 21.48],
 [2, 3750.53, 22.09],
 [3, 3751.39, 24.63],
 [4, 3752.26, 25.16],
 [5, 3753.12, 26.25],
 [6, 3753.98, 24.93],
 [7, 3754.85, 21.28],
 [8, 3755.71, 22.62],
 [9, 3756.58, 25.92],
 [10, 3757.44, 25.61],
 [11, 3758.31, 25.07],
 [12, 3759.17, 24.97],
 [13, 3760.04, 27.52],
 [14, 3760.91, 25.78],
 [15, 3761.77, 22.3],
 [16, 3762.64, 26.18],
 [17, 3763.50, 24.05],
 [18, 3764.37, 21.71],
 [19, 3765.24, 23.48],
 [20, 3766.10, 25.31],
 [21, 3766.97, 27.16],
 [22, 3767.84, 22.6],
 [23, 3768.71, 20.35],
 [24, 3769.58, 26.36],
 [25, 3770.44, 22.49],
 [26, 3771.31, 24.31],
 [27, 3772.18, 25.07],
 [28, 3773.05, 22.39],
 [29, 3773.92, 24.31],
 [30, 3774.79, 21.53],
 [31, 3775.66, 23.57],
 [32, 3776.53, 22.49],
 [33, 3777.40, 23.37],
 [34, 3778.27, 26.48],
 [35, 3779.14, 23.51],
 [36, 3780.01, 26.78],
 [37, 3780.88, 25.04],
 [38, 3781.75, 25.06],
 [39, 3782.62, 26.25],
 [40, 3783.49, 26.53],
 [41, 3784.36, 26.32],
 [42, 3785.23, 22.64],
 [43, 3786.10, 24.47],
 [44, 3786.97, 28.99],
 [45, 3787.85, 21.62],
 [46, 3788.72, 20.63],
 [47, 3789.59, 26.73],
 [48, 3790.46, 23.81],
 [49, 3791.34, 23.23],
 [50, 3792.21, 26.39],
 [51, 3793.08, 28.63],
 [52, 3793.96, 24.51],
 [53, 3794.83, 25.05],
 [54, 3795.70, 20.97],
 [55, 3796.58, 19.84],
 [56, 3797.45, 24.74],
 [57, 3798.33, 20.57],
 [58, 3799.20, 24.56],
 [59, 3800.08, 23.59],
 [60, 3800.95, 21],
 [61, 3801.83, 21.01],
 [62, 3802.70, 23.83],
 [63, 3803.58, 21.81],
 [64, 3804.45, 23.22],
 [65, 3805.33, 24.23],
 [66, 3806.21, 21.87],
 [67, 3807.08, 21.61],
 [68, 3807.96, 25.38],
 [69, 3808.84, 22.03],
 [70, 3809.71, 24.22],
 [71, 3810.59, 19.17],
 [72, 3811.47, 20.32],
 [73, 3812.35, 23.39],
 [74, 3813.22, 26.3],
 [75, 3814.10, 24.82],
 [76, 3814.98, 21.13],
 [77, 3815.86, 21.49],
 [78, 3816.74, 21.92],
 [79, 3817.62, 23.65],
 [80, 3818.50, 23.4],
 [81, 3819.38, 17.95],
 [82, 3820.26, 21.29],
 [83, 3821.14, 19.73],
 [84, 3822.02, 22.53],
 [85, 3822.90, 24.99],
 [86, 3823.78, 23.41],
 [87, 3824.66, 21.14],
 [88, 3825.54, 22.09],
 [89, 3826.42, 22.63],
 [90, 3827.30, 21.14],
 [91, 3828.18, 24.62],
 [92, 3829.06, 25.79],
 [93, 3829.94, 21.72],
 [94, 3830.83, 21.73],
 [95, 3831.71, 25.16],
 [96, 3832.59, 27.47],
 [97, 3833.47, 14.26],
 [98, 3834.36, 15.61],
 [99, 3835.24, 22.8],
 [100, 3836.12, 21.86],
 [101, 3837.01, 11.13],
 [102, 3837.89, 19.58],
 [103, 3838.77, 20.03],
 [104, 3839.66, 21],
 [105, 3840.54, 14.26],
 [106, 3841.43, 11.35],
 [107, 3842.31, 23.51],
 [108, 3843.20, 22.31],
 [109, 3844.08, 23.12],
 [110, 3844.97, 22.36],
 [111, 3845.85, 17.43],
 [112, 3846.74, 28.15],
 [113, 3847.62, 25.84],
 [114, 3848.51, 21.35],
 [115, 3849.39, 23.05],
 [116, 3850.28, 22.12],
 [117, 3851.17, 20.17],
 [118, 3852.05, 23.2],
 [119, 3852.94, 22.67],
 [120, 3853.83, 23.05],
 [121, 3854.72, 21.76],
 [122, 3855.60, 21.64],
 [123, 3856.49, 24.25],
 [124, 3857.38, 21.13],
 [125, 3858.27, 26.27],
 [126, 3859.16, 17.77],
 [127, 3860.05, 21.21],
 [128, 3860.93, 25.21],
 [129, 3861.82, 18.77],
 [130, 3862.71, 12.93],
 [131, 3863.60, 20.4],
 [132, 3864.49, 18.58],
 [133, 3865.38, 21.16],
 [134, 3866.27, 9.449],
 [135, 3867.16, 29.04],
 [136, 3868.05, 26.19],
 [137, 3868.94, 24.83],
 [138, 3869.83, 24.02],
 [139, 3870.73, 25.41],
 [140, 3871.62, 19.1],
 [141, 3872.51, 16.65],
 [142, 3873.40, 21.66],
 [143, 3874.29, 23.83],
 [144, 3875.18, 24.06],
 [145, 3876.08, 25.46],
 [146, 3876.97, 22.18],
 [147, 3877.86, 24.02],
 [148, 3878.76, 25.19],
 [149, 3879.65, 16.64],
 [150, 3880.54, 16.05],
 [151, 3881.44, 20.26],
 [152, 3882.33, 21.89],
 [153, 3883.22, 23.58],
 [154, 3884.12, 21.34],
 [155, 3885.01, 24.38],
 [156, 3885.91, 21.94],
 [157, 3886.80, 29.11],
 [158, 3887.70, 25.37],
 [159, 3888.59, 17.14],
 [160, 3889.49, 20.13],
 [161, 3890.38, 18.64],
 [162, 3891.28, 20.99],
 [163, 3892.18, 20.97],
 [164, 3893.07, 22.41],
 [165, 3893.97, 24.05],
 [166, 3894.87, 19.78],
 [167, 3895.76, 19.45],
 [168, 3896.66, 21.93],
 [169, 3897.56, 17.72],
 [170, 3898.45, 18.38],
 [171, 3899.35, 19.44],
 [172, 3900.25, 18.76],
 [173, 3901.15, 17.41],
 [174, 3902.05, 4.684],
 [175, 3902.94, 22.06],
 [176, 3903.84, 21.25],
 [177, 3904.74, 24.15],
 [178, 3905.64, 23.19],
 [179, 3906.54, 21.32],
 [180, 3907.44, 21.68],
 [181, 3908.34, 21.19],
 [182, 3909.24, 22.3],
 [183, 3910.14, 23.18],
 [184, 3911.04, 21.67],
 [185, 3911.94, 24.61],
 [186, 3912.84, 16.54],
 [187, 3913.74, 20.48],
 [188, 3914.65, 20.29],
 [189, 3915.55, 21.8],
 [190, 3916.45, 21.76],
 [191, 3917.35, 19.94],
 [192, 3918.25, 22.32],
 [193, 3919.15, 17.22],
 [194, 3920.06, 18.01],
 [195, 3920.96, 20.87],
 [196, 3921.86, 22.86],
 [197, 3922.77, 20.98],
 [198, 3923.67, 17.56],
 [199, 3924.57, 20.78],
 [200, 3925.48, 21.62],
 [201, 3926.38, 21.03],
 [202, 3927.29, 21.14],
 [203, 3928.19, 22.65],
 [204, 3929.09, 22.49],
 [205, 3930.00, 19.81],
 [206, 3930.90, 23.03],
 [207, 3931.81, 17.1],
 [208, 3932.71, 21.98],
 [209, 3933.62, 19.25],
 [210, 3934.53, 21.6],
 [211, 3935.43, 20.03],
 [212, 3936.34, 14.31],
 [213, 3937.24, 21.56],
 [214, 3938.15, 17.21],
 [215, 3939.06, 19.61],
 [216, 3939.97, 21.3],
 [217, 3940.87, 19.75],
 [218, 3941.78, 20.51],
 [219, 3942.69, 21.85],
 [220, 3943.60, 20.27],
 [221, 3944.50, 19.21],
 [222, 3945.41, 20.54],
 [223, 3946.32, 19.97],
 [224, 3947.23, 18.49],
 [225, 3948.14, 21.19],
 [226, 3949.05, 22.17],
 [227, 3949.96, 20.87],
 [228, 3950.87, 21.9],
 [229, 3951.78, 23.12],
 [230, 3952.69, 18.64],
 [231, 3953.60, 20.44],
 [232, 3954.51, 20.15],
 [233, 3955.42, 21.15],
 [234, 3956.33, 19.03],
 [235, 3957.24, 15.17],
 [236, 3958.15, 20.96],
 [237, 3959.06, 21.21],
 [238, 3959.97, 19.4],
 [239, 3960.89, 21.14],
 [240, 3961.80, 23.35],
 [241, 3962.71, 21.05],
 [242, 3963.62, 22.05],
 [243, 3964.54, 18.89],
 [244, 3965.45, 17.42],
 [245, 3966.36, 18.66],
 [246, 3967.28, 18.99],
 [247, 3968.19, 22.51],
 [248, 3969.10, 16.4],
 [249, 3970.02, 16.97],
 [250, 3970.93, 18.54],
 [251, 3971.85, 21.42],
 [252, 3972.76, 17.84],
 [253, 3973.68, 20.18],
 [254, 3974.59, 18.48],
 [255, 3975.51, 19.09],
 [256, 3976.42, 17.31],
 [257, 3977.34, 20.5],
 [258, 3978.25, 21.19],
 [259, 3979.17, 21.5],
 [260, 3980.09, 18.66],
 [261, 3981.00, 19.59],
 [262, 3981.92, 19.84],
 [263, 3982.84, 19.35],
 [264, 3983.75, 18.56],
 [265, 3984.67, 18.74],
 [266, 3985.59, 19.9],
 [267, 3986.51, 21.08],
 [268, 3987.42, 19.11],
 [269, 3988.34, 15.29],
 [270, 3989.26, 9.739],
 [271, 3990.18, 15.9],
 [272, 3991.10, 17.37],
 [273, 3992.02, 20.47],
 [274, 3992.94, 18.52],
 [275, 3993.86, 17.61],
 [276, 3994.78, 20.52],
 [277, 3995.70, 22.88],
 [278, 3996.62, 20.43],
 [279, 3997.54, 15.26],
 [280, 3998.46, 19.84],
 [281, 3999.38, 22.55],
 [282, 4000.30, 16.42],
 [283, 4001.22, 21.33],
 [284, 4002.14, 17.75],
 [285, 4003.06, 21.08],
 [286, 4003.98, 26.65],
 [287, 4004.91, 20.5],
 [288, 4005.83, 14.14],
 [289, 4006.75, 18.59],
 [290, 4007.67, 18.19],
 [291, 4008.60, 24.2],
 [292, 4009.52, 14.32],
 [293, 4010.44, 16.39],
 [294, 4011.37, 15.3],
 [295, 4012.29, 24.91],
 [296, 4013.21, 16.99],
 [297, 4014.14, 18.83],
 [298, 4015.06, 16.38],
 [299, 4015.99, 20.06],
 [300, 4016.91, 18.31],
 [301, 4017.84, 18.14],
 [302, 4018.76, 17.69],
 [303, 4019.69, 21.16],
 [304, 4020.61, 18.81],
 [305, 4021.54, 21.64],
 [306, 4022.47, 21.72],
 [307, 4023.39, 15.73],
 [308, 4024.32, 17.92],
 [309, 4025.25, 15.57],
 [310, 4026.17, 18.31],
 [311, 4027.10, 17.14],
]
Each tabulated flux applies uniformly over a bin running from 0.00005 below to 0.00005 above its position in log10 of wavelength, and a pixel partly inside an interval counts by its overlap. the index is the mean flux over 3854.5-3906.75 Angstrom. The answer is 21.1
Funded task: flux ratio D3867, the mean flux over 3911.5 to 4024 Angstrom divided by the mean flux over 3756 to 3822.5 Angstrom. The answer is 0.8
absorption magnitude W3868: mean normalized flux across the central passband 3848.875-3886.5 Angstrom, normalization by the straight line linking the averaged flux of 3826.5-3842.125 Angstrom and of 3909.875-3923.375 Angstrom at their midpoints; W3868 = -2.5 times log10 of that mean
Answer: -0.07 mag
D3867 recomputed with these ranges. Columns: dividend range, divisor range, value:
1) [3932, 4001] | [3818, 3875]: 0.91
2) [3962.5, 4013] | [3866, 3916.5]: 0.90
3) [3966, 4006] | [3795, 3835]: 0.86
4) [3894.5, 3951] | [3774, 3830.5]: 0.87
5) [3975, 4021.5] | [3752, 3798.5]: 0.78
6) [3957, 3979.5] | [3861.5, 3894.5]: 0.91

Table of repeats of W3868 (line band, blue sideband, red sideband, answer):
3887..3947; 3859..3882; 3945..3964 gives 0.02 mag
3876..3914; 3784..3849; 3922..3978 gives 0.00 mag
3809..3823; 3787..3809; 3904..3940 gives 0.04 mag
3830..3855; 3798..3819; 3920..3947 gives 0.06 mag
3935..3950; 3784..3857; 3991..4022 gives 0.02 mag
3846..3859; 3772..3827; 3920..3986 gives -0.04 mag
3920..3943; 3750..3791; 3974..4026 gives 0.01 mag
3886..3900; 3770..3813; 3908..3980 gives 0.02 mag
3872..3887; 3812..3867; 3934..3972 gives -0.06 mag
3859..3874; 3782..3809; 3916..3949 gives 0.06 mag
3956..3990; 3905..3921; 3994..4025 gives 0.04 mag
